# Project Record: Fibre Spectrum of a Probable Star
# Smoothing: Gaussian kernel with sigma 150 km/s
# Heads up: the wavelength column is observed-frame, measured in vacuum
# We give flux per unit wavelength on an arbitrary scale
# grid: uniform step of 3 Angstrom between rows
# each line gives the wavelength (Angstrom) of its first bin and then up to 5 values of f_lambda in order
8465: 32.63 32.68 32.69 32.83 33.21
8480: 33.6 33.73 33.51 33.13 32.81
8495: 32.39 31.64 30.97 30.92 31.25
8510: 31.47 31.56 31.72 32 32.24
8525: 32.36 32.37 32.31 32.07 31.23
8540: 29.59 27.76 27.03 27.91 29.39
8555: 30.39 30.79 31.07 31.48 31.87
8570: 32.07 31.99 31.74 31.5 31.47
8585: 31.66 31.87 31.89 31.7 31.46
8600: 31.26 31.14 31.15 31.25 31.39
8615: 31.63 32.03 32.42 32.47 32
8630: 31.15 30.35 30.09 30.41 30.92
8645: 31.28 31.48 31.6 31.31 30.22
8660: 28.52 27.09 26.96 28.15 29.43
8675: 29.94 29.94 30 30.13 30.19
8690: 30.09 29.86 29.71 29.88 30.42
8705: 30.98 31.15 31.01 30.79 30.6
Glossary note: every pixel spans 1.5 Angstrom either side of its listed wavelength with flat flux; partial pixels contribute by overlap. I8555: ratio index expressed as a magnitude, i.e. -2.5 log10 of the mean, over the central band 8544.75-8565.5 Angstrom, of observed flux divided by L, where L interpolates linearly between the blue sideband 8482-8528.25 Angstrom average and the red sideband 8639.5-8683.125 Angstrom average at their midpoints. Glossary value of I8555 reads 0.06 mag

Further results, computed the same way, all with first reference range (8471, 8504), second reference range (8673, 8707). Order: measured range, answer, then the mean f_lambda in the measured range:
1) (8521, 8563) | 0.05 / 30.5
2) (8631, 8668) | 0.02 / 30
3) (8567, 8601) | -0.01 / 31.7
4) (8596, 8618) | -0.01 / 31.4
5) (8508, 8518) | 0.03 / 31.6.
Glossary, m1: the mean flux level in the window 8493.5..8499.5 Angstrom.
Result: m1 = 32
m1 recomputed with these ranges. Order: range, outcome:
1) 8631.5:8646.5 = 30.6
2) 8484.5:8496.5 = 33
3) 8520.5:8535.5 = 32.3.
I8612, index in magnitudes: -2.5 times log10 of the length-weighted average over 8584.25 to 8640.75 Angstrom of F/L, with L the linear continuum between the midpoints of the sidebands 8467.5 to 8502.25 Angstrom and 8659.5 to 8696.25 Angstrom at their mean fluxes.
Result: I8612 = -0.035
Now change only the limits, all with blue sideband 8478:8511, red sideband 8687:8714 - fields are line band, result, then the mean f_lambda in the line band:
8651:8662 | 0.03 mag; 30.1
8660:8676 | 0.09 mag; 28.3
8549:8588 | 0.02 mag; 31.2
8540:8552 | 0.14 mag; 28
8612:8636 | -0.02 mag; 31.6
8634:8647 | 0.01 mag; 30.7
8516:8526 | 0.00 mag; 32.1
